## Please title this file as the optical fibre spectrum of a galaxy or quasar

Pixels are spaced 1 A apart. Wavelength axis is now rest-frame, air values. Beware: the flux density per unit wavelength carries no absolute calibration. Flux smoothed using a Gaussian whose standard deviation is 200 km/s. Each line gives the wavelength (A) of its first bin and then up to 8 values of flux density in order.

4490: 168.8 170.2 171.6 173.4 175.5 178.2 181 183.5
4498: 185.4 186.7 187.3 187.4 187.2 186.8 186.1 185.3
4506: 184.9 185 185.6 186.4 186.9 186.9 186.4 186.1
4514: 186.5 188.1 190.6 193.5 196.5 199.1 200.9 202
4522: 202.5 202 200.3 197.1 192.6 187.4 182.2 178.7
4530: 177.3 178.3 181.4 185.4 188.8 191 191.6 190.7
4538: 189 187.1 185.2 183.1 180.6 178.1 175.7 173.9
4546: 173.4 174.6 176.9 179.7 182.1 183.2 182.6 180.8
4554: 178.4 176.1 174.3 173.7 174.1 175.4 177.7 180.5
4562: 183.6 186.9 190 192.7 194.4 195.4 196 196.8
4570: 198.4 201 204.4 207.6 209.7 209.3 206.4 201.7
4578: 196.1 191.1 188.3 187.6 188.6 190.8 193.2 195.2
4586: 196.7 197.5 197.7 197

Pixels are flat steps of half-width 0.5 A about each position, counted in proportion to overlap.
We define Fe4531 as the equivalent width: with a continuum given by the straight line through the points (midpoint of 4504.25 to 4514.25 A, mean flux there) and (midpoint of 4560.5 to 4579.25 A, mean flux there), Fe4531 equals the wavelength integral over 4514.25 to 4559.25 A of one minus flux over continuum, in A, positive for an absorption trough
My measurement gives 1.3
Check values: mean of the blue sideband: 186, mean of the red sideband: 197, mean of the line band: 185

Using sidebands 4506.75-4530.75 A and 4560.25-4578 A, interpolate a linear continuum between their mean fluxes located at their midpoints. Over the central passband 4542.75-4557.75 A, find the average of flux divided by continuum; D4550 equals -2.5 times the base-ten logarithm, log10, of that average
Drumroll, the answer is 0.10 mag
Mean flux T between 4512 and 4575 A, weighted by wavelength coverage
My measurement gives 188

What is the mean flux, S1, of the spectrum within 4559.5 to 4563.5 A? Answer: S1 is 182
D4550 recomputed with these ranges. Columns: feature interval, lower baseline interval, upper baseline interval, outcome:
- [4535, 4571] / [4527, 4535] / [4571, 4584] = 0.038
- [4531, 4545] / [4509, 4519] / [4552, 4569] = 0.011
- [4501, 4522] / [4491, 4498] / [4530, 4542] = -0.053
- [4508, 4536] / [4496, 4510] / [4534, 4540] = -0.013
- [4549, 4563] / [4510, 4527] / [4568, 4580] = 0.114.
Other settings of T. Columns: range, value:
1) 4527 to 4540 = 185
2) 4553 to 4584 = 191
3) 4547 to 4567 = 181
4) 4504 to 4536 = 190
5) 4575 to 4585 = 195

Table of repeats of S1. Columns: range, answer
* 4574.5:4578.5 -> 203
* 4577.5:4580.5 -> 192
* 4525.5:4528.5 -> 187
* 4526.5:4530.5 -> 181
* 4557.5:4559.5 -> 175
